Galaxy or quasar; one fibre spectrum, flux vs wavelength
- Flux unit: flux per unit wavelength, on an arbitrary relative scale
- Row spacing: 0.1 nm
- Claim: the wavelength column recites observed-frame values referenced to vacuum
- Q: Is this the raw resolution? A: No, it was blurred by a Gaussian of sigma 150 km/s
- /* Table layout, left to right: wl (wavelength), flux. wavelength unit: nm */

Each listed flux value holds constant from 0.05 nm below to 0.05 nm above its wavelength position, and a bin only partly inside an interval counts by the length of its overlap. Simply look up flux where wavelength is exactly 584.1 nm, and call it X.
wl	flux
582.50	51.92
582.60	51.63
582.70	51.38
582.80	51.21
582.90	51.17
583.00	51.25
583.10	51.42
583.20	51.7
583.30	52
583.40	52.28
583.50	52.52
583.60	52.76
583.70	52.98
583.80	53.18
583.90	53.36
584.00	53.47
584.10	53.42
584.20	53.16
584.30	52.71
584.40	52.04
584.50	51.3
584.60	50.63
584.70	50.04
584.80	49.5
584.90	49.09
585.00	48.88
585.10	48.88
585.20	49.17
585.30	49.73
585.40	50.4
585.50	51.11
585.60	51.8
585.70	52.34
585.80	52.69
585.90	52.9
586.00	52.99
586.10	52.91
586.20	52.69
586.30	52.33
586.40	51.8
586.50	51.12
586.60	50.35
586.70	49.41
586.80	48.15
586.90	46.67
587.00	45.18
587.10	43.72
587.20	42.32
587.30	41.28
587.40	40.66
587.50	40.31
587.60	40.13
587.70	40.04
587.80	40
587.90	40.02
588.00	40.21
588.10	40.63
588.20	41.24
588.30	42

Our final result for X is 53.42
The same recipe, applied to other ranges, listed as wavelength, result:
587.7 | 40.04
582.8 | 51.21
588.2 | 41.24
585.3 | 49.73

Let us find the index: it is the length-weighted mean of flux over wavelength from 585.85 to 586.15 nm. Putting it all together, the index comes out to 52.9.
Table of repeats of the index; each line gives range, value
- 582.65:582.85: 51.3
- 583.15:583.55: 52.1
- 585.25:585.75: 51.1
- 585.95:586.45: 52.5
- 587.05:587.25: 43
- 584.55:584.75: 50.3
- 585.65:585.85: 52.5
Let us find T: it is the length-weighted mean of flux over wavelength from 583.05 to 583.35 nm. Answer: 51.7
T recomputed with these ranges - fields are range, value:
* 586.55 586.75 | 49.9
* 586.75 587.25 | 45.2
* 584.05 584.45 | 52.8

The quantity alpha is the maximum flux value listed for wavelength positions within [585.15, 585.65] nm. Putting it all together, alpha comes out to 51.8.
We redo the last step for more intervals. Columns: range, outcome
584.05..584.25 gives 53.42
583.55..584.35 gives 53.47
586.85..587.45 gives 46.67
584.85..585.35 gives 49.73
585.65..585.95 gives 52.9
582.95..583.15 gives 51.42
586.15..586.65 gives 52.69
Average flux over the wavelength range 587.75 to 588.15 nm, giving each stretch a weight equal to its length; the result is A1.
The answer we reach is 40.2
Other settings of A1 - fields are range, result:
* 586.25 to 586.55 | 51.7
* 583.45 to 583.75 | 52.8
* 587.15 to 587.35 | 41.8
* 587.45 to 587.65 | 40.2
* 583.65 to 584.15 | 53.3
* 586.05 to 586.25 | 52.8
